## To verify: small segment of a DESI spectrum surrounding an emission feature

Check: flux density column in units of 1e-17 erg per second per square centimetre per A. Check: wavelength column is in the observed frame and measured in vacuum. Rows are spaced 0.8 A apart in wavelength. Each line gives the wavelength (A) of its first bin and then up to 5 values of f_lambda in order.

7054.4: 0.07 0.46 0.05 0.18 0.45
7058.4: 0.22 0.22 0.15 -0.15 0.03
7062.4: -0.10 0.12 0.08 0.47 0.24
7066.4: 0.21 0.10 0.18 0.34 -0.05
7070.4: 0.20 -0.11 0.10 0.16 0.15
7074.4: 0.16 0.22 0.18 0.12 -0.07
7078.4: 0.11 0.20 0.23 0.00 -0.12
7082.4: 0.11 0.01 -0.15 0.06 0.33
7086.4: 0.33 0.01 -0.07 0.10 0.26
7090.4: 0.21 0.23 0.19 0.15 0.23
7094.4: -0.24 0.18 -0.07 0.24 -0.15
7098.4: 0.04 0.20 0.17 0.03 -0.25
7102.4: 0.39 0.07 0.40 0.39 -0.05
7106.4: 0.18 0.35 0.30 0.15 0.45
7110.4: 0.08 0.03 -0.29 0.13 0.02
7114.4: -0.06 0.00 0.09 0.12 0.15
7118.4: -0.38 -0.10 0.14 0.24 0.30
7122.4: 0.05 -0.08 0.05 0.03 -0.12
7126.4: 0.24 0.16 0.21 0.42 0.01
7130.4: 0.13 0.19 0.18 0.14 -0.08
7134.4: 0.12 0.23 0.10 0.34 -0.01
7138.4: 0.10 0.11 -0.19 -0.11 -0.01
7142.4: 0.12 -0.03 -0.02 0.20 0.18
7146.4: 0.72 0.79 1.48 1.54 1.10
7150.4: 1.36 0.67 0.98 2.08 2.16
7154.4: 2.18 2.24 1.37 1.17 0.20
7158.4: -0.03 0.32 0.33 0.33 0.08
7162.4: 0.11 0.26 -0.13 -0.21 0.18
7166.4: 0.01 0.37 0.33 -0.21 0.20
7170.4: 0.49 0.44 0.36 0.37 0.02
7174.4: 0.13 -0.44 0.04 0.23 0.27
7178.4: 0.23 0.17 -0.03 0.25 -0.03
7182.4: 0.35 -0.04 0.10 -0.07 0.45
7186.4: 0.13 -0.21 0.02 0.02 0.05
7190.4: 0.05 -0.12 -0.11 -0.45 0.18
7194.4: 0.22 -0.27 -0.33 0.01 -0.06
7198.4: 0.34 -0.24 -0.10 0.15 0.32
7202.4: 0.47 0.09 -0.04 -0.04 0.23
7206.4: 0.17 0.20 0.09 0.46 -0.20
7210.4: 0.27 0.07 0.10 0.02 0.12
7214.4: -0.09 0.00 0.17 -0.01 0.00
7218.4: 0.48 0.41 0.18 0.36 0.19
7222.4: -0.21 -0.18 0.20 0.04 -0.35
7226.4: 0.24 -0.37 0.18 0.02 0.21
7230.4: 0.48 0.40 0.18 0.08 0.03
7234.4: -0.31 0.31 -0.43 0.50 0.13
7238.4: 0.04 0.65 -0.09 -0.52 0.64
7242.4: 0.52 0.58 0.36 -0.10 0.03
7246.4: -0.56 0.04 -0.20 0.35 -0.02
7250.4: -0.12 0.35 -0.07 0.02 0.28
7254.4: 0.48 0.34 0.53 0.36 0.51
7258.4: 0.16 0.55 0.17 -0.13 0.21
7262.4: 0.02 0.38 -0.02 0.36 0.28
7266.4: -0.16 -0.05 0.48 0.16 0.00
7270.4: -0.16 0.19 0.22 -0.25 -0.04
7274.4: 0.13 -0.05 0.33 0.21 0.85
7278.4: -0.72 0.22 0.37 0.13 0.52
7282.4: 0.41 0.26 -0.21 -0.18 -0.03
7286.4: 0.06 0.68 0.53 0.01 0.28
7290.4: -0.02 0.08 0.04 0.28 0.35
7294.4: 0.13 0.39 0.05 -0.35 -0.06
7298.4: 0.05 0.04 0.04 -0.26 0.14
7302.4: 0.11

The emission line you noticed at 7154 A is [O II]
